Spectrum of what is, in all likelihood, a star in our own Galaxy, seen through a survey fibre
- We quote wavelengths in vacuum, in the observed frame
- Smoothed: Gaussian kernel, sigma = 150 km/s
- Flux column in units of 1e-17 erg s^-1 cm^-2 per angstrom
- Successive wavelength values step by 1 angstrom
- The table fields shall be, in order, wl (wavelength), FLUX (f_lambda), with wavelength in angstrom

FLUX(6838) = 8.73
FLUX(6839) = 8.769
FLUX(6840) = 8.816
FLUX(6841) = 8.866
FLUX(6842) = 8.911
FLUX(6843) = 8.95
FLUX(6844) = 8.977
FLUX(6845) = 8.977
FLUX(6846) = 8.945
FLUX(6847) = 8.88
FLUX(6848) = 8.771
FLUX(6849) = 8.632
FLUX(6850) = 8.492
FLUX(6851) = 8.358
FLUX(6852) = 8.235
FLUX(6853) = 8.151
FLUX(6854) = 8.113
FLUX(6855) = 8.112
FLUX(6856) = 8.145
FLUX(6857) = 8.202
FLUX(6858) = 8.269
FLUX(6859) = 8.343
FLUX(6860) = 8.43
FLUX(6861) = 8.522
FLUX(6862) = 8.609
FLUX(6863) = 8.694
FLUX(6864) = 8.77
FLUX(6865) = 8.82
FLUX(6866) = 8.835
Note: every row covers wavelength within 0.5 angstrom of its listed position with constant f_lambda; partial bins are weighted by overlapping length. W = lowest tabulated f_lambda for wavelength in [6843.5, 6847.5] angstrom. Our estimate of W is 8.88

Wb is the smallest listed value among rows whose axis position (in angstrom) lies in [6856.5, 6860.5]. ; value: 8.202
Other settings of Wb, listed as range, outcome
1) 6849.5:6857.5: 8.112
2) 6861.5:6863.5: 8.609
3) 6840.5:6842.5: 8.866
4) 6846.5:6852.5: 8.235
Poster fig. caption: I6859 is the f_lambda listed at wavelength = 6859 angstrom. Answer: 8.343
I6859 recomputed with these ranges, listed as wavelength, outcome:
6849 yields 8.632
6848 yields 8.771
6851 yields 8.358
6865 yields 8.82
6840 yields 8.816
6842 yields 8.911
